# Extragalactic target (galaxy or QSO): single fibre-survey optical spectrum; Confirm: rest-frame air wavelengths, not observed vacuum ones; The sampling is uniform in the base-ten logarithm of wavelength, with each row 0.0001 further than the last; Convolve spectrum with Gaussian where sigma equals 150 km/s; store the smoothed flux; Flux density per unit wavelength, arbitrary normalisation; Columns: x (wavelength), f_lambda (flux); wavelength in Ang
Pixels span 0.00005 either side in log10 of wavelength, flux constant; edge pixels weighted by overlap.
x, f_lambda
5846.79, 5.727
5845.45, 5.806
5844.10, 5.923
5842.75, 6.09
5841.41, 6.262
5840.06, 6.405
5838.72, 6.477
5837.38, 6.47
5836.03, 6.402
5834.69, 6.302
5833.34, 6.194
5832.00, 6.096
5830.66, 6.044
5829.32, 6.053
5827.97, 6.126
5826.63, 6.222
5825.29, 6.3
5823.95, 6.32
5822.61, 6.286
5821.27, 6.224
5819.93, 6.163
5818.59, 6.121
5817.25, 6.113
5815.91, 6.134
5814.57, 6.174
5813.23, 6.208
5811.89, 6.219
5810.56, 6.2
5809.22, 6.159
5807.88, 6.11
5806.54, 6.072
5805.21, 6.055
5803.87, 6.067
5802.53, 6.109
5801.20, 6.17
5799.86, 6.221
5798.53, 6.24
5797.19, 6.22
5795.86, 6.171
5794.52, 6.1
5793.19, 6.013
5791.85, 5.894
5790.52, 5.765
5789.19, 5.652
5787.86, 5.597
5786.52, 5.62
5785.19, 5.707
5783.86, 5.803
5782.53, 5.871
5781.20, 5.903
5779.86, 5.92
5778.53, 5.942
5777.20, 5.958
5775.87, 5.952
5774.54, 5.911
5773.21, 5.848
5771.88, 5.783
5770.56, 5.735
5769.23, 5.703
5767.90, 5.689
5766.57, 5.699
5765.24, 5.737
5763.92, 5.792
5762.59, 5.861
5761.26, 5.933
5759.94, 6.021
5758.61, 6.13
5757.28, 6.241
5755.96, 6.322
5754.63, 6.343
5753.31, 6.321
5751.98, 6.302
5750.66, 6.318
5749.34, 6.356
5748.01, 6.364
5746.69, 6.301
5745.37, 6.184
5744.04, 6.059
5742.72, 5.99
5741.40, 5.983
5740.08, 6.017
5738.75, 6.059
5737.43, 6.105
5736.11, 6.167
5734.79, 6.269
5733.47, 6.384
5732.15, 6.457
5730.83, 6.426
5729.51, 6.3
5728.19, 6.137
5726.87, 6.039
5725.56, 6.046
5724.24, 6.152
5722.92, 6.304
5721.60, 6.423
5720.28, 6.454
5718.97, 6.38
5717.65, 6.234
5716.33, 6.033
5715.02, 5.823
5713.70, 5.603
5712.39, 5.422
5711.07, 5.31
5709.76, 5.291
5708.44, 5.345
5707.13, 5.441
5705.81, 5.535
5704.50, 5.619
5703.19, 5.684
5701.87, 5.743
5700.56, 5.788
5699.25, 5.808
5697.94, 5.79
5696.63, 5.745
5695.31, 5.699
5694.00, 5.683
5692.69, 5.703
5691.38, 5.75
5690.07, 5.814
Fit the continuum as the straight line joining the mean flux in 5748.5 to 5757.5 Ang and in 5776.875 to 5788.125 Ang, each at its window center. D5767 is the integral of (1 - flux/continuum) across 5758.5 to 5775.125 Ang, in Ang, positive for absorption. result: 0.71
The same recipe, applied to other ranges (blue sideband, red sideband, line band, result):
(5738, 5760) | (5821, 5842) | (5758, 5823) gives 2.6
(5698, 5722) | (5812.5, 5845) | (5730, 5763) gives -1.7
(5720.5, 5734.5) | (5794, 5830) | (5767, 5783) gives 0.9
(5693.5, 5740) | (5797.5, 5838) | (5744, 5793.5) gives 0.8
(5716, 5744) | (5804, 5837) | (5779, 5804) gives 1.0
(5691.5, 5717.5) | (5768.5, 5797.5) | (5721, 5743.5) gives -1.8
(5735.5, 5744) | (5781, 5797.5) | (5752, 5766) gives -0.2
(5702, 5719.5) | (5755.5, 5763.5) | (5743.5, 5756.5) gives -0.6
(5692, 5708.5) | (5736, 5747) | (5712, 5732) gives -0.8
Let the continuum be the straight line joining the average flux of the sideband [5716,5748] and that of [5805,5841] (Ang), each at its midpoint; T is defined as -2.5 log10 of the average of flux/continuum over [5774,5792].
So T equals 0.07 mag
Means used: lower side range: 6.21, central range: 5.82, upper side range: 6.21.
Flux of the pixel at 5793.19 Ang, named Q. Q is 6.013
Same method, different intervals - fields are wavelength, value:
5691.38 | 5.75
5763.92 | 5.792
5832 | 6.096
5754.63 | 6.343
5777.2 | 5.958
